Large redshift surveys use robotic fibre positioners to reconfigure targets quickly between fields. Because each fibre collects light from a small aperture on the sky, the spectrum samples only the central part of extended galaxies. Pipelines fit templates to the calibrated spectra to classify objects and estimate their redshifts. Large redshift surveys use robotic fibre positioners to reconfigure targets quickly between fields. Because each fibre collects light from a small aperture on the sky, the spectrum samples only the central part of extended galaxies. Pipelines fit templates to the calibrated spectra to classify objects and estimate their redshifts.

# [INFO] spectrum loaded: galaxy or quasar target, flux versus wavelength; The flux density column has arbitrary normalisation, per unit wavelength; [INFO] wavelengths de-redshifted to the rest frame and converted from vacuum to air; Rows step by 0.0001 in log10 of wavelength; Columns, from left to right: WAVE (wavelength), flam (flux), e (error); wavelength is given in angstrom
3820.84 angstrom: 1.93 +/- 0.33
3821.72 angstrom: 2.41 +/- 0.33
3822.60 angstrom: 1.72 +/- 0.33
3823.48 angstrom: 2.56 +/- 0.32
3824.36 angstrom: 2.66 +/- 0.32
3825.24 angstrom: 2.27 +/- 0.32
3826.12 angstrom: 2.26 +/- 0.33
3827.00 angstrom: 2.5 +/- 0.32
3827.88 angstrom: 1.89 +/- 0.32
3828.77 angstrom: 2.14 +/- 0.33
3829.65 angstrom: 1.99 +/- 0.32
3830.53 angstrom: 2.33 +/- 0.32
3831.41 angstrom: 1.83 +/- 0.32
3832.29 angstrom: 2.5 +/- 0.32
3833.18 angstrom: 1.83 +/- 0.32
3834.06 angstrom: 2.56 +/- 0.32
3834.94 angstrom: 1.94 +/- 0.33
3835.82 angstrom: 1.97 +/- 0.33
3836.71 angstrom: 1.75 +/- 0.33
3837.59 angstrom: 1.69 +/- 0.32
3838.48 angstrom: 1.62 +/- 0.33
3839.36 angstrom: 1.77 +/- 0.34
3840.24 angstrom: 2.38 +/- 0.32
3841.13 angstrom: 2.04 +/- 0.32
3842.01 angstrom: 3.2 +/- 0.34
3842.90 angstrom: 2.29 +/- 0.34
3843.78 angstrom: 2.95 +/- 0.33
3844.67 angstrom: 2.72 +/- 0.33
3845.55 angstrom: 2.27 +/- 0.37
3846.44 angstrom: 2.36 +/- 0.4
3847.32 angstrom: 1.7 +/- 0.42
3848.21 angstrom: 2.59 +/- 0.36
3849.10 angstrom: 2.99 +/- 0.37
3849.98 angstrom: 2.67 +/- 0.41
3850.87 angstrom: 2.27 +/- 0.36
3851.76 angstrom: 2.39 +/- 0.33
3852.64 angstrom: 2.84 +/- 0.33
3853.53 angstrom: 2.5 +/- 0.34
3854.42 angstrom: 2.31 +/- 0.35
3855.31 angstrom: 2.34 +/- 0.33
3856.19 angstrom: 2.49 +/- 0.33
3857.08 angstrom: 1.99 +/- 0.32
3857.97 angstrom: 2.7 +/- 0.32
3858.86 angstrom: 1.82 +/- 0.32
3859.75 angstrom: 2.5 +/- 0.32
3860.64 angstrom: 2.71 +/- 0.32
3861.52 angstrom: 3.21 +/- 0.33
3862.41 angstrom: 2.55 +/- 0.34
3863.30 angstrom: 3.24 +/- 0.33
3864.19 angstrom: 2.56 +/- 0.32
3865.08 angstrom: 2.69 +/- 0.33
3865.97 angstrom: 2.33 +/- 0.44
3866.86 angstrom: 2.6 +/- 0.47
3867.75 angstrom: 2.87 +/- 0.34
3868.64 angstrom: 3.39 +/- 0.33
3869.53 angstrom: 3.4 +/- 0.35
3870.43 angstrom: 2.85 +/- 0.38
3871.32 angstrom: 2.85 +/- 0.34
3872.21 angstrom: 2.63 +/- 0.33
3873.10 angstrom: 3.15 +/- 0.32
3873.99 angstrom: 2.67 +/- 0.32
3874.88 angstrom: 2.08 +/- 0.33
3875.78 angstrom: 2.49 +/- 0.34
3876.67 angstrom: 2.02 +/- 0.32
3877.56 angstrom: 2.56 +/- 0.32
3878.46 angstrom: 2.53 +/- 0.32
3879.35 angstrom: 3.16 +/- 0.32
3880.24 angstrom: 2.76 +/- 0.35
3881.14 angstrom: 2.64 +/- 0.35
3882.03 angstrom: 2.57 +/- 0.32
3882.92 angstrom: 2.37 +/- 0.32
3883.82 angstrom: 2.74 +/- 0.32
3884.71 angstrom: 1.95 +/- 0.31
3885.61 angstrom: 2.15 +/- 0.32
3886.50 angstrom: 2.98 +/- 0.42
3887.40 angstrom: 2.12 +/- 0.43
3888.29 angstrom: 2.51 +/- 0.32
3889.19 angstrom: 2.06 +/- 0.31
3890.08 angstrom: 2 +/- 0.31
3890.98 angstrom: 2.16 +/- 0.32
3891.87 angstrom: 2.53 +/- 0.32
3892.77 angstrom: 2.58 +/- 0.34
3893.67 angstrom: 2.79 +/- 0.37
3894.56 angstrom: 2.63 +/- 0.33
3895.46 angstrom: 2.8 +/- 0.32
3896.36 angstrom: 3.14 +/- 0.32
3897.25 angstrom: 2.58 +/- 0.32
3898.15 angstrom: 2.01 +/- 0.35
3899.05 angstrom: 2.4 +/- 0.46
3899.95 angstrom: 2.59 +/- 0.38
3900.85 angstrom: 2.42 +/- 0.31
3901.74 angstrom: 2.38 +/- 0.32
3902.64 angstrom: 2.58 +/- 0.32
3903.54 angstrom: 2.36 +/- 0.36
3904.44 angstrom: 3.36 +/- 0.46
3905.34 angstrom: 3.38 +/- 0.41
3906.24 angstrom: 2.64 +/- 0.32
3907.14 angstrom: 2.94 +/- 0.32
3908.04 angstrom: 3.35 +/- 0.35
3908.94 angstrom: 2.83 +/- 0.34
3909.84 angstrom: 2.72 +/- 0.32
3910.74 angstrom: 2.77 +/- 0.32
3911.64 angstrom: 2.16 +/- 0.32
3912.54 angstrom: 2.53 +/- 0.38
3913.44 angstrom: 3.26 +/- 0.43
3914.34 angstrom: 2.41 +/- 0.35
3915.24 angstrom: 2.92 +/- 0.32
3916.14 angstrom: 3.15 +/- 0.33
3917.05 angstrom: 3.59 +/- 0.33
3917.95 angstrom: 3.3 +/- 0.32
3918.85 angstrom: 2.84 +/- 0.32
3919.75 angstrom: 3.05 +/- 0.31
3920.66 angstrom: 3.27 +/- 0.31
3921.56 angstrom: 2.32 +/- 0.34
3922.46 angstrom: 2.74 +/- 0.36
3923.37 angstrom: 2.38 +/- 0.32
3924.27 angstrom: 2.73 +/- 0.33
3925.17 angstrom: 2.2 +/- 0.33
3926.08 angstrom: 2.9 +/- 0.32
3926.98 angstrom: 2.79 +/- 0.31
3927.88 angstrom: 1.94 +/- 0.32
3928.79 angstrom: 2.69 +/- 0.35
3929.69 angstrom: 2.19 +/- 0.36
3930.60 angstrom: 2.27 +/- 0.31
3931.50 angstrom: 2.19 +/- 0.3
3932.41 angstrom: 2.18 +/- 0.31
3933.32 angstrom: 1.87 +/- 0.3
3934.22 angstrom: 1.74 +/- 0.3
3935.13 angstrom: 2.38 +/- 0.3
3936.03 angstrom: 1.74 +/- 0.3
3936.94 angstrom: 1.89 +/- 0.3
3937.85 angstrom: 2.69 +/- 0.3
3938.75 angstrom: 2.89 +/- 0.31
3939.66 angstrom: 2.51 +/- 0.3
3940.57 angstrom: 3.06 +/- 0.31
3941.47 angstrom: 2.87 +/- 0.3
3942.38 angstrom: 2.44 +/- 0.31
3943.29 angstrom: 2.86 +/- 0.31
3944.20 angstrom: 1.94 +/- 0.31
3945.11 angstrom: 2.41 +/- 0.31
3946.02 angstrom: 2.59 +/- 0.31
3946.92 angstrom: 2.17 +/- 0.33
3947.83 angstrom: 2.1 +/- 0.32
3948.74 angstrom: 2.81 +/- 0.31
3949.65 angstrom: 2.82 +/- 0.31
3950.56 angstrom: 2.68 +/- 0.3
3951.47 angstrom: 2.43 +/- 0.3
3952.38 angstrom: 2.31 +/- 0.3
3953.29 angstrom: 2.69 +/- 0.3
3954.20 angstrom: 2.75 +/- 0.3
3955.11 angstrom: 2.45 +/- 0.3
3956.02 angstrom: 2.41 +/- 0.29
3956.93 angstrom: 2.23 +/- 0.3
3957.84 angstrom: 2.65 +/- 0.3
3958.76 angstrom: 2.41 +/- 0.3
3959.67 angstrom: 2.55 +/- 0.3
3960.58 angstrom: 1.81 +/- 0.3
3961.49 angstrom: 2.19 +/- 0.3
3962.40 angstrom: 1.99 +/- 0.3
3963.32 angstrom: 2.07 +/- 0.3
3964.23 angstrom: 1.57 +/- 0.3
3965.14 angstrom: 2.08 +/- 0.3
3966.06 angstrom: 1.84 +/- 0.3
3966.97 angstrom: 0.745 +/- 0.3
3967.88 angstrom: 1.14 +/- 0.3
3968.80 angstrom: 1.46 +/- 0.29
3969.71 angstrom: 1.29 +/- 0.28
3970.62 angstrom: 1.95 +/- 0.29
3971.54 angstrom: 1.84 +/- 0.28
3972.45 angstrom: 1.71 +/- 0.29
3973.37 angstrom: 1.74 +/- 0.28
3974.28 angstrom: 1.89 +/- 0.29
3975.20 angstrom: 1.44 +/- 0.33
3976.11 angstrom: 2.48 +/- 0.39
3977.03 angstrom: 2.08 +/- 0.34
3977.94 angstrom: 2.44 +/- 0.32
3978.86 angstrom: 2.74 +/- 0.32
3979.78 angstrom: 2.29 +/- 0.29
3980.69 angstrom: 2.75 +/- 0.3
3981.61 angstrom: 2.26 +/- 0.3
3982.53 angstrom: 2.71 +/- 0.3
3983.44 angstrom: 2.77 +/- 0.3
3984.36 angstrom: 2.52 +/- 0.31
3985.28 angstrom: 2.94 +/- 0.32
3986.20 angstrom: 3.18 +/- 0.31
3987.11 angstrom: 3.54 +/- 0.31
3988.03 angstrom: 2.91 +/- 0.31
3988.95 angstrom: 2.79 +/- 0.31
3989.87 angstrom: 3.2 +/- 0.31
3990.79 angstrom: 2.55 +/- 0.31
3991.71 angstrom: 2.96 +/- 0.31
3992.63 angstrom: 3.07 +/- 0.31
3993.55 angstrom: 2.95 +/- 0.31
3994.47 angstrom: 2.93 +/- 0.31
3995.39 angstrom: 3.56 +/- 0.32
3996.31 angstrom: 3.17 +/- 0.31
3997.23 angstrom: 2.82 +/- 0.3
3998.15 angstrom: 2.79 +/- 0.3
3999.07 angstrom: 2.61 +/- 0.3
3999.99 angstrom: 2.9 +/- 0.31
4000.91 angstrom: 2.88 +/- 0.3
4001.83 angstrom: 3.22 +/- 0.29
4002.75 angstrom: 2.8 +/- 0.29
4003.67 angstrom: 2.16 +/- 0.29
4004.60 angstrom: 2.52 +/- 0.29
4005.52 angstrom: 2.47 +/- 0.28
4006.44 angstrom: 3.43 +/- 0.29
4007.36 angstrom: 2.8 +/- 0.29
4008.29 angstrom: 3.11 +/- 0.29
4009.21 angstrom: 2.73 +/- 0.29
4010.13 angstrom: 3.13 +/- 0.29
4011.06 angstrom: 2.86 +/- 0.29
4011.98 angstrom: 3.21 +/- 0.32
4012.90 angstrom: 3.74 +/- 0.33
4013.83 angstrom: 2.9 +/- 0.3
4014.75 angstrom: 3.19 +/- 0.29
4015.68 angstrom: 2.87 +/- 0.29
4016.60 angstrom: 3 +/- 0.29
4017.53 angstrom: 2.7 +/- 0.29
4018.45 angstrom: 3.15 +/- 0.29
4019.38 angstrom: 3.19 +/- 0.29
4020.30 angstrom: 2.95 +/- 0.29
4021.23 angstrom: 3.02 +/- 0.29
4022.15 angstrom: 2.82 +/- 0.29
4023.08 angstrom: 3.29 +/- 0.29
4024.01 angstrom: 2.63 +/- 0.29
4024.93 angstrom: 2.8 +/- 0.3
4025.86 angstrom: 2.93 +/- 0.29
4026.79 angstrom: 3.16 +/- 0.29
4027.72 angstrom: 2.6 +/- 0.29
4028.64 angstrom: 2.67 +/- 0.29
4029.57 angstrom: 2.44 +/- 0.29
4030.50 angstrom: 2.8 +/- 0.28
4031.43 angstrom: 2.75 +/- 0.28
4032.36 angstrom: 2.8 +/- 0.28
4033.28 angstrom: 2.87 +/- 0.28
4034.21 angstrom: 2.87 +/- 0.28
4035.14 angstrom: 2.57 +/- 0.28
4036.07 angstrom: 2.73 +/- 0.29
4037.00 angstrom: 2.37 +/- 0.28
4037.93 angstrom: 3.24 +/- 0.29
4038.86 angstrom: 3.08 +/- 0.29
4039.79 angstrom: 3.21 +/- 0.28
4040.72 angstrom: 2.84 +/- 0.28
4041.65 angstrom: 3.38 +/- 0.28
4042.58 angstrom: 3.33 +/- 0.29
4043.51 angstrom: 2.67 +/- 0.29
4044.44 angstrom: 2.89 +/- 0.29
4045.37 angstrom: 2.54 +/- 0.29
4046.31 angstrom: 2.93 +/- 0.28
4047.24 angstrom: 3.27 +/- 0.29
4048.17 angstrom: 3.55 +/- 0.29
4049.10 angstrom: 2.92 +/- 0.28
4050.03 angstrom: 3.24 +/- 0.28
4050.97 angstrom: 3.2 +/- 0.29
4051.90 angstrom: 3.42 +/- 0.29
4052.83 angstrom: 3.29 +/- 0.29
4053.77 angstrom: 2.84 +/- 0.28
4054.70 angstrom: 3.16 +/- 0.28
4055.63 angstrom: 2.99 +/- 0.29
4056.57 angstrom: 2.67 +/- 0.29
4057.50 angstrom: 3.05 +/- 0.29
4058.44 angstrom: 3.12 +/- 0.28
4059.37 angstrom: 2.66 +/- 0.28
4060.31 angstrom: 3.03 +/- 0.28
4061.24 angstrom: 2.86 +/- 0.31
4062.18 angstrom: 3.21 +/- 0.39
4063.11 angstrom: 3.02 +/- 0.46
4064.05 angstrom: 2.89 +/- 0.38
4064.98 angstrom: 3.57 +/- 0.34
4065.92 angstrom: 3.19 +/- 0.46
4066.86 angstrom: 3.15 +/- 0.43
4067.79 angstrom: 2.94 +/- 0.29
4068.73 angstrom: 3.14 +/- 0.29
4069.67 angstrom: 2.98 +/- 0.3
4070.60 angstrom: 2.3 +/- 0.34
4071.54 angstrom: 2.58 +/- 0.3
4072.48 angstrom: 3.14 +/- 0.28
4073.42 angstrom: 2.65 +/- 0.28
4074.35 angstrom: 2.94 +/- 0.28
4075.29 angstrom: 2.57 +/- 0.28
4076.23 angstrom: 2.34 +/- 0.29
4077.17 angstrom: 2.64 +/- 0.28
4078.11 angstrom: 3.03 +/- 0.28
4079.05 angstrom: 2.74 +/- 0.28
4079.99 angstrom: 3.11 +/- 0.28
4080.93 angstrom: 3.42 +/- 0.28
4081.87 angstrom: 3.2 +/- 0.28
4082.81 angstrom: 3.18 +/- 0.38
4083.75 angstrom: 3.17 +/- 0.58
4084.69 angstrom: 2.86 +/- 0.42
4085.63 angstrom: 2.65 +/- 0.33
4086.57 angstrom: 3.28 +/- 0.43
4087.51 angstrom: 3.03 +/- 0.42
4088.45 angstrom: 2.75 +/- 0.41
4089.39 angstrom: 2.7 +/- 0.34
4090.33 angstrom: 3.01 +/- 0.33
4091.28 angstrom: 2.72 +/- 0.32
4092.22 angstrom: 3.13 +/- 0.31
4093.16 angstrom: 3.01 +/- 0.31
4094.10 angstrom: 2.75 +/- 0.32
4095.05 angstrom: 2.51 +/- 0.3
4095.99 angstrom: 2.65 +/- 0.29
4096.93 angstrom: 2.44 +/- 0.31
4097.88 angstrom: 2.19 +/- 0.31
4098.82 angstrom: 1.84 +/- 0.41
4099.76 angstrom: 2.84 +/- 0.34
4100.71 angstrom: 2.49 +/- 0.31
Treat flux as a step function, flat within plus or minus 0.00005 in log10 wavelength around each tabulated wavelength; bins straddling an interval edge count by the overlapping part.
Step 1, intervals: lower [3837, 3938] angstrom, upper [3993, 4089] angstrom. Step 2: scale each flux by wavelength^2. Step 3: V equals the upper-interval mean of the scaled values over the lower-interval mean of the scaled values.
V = 1.2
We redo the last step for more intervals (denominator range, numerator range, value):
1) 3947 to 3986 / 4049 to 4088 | 1.43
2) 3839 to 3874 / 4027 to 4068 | 1.26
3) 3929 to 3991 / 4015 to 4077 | 1.33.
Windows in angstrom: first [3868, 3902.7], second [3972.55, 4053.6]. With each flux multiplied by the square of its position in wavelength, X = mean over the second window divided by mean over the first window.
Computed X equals 1.19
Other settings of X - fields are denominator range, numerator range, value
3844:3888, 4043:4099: 1.26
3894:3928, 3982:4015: 1.12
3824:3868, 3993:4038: 1.33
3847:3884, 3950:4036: 1.07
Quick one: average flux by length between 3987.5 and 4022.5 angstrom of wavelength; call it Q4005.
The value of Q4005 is 2.95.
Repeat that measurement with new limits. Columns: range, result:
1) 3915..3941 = 2.56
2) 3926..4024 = 2.54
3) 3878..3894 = 2.47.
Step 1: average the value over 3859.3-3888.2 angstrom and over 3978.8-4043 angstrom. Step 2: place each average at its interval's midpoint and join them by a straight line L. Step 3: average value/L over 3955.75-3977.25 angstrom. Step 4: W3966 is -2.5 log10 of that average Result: 0.435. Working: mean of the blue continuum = 2.66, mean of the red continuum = 2.9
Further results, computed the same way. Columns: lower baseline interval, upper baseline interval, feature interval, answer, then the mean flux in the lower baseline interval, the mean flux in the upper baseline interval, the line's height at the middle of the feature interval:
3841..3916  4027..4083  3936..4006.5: 0.138 mag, 2.61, 2.95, 2.79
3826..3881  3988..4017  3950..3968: 0.275 mag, 2.46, 2.95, 2.8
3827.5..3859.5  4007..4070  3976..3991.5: 0.025 mag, 2.27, 2.99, 2.79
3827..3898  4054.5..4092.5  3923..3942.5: 0.102 mag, 2.46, 2.94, 2.62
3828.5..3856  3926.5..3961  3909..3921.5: -0.218 mag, 2.29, 2.41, 2.37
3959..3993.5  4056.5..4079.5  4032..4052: -0.102 mag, 2.27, 2.9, 2.72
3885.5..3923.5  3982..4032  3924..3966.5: 0.180 mag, 2.7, 2.92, 2.79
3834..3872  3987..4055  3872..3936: 0.017 mag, 2.49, 2.95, 2.63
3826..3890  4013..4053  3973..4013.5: 0.027 mag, 2.45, 2.96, 2.84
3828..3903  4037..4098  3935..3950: 0.072 mag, 2.46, 2.96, 2.65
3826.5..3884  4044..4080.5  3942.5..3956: 0.082 mag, 2.46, 2.97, 2.69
